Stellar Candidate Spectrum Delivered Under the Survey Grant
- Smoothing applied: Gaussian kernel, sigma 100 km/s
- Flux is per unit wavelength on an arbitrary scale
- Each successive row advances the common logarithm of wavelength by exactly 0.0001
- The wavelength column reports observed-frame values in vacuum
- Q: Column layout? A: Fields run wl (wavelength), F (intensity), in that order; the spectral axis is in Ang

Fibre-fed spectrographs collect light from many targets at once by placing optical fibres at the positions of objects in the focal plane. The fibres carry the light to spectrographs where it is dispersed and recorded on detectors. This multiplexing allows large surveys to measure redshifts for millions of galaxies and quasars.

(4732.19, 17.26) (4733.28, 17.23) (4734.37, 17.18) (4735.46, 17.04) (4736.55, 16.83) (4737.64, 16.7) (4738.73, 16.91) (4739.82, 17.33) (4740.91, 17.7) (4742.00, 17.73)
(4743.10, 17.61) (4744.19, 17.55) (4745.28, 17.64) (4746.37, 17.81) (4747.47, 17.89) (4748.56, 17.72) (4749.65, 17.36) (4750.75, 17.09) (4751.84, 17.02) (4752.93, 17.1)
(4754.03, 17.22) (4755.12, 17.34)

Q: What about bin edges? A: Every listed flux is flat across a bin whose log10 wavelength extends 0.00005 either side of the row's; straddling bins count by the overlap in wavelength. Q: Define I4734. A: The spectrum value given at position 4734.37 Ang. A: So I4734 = 17.18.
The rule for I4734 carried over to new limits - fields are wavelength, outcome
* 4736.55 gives 16.83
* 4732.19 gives 17.26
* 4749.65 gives 17.36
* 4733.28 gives 17.23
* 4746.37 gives 17.81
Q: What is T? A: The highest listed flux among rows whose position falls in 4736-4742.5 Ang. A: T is 17.73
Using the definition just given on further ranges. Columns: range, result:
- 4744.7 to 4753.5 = 17.89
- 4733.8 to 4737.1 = 17.18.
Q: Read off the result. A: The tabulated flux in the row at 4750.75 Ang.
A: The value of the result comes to 17.09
